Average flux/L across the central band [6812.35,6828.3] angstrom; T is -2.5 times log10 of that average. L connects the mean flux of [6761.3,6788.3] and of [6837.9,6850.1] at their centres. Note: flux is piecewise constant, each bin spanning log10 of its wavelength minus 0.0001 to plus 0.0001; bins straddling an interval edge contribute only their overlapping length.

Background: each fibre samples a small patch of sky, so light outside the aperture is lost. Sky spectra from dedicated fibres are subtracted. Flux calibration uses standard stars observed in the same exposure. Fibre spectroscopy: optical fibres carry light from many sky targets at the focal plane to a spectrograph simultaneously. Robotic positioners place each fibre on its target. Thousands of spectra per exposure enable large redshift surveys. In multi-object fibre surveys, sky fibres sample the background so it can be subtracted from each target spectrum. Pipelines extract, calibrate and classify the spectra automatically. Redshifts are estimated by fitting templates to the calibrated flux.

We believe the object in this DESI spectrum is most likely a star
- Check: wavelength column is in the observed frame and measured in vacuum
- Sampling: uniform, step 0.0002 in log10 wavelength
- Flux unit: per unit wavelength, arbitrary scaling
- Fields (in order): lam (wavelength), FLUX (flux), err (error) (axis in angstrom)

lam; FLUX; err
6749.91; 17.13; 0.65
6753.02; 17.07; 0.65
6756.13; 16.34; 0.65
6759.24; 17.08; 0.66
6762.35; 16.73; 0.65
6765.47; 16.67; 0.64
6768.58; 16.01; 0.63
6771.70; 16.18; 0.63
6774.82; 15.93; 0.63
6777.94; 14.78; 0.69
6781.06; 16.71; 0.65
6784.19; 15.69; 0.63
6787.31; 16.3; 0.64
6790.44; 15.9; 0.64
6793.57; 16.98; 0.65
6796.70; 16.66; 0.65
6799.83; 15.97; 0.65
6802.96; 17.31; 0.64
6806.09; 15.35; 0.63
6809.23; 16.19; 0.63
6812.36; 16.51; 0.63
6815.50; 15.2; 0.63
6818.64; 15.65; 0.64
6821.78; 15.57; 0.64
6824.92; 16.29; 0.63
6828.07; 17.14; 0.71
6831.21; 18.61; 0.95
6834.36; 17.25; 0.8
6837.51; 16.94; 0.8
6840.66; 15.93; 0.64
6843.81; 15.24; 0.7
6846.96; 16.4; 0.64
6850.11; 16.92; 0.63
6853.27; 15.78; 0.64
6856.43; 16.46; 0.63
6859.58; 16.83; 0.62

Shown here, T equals 0.01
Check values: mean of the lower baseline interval 16.1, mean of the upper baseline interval 16.1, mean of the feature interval 15.9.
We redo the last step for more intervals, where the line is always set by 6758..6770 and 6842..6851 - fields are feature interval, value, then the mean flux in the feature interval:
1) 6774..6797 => 0.03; 16.1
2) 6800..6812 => 0.01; 16.3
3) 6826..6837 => -0.08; 17.5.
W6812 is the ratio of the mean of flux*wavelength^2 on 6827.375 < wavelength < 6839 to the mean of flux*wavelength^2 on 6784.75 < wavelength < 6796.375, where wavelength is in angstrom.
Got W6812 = 1.08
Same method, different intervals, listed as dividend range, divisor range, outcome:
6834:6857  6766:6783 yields 1.04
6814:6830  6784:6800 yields 0.99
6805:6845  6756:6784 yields 1.02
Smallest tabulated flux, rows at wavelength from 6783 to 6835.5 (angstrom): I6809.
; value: 15.2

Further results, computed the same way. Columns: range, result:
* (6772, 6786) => 14.78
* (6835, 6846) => 15.24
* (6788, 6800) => 15.9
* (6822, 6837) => 16.29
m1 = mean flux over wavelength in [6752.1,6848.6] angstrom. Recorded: 16.3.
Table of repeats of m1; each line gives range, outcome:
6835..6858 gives 16.3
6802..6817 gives 16.1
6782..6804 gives 16.4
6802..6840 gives 16.5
